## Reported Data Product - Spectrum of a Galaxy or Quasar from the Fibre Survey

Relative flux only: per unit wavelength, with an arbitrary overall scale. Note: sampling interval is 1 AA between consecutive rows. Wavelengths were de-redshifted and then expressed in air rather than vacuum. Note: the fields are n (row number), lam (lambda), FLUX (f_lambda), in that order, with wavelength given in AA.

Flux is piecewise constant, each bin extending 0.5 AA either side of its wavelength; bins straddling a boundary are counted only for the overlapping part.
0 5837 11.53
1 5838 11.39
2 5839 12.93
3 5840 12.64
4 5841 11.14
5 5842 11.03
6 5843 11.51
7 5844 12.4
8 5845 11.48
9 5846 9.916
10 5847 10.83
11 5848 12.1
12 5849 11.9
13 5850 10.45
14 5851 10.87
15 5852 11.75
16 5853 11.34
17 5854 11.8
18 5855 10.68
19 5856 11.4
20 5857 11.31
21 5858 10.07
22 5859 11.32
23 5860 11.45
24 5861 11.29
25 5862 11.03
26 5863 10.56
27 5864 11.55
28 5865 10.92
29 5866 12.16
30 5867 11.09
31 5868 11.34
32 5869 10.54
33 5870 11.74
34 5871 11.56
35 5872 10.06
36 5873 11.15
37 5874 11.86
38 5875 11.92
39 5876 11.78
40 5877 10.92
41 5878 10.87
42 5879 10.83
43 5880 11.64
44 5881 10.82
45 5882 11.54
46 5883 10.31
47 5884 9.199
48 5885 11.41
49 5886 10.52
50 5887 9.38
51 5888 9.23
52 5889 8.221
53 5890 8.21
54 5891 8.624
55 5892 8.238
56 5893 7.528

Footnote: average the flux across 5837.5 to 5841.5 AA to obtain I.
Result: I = 12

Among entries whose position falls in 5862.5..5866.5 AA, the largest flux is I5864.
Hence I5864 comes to 12.16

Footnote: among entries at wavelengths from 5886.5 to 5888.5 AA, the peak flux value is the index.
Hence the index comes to 9.38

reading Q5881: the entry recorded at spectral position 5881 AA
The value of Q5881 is 10.82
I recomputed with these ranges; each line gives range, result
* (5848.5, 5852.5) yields 11.2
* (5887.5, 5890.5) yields 8.55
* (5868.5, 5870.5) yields 11.1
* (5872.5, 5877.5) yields 11.5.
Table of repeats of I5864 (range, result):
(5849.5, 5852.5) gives 11.75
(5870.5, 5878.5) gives 11.92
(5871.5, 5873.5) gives 11.15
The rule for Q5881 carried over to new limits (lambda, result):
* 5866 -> 12.16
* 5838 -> 11.39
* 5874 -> 11.86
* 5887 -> 9.38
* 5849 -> 11.9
